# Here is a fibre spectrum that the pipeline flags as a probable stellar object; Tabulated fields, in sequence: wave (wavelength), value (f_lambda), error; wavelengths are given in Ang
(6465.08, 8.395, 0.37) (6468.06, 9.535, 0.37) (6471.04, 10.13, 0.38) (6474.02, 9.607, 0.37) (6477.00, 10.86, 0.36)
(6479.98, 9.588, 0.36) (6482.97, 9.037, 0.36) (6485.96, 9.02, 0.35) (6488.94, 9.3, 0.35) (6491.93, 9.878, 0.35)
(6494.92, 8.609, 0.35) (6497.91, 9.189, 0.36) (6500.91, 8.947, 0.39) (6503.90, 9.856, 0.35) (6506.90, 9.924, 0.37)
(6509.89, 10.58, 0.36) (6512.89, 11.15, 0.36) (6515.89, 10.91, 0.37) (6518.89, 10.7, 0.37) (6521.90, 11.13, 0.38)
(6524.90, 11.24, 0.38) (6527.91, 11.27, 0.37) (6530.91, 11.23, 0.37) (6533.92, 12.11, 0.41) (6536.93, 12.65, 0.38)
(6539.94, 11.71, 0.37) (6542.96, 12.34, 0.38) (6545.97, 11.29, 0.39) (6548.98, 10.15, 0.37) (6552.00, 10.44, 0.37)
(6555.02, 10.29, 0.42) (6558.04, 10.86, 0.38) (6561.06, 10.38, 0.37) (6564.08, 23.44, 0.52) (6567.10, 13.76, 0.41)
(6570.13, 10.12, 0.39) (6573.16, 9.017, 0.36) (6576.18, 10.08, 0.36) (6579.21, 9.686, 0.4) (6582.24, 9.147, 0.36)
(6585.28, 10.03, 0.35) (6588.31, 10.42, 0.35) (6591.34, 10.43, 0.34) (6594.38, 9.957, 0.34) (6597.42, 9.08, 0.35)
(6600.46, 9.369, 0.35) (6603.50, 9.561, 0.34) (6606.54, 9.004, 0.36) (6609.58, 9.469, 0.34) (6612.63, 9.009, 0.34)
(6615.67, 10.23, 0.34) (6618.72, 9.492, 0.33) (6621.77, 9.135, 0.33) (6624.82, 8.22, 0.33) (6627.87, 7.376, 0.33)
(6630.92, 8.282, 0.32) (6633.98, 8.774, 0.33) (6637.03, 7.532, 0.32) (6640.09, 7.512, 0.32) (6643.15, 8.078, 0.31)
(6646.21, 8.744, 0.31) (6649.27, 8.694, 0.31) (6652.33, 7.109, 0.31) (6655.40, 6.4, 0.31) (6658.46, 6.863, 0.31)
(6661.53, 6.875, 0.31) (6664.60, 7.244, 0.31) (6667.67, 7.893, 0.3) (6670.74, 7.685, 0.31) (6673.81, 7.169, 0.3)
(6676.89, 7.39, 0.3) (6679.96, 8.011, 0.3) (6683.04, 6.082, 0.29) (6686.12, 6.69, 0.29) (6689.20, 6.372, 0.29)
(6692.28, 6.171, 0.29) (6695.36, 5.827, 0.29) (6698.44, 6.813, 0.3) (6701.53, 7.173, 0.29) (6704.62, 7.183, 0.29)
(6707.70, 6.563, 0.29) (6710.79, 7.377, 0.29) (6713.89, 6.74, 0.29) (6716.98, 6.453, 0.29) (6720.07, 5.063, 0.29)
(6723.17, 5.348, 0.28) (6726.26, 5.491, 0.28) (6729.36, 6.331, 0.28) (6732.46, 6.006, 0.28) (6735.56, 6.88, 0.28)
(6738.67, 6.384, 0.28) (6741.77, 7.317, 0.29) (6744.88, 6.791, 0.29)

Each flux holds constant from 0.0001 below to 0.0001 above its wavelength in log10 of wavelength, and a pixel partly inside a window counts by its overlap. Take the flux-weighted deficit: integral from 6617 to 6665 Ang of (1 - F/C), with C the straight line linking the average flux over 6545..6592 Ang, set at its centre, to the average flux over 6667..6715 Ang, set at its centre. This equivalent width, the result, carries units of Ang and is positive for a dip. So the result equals 4.3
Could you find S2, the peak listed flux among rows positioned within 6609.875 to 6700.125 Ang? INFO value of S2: 10.23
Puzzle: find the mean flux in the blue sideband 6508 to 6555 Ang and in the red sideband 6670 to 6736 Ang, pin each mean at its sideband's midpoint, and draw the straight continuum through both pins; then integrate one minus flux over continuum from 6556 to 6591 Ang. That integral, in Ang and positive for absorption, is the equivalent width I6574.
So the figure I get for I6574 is -4.8 Ang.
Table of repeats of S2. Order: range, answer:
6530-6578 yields 23.44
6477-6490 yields 10.86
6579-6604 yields 10.43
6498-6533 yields 11.27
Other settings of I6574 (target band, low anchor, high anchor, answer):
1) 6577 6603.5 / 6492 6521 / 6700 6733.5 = -3.8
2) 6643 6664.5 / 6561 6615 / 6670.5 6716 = 2.1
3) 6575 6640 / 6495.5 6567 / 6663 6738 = 0.4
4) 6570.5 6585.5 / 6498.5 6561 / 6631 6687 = 0.1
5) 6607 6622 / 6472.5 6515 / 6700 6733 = -3.0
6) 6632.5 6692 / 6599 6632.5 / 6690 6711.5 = 2.7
